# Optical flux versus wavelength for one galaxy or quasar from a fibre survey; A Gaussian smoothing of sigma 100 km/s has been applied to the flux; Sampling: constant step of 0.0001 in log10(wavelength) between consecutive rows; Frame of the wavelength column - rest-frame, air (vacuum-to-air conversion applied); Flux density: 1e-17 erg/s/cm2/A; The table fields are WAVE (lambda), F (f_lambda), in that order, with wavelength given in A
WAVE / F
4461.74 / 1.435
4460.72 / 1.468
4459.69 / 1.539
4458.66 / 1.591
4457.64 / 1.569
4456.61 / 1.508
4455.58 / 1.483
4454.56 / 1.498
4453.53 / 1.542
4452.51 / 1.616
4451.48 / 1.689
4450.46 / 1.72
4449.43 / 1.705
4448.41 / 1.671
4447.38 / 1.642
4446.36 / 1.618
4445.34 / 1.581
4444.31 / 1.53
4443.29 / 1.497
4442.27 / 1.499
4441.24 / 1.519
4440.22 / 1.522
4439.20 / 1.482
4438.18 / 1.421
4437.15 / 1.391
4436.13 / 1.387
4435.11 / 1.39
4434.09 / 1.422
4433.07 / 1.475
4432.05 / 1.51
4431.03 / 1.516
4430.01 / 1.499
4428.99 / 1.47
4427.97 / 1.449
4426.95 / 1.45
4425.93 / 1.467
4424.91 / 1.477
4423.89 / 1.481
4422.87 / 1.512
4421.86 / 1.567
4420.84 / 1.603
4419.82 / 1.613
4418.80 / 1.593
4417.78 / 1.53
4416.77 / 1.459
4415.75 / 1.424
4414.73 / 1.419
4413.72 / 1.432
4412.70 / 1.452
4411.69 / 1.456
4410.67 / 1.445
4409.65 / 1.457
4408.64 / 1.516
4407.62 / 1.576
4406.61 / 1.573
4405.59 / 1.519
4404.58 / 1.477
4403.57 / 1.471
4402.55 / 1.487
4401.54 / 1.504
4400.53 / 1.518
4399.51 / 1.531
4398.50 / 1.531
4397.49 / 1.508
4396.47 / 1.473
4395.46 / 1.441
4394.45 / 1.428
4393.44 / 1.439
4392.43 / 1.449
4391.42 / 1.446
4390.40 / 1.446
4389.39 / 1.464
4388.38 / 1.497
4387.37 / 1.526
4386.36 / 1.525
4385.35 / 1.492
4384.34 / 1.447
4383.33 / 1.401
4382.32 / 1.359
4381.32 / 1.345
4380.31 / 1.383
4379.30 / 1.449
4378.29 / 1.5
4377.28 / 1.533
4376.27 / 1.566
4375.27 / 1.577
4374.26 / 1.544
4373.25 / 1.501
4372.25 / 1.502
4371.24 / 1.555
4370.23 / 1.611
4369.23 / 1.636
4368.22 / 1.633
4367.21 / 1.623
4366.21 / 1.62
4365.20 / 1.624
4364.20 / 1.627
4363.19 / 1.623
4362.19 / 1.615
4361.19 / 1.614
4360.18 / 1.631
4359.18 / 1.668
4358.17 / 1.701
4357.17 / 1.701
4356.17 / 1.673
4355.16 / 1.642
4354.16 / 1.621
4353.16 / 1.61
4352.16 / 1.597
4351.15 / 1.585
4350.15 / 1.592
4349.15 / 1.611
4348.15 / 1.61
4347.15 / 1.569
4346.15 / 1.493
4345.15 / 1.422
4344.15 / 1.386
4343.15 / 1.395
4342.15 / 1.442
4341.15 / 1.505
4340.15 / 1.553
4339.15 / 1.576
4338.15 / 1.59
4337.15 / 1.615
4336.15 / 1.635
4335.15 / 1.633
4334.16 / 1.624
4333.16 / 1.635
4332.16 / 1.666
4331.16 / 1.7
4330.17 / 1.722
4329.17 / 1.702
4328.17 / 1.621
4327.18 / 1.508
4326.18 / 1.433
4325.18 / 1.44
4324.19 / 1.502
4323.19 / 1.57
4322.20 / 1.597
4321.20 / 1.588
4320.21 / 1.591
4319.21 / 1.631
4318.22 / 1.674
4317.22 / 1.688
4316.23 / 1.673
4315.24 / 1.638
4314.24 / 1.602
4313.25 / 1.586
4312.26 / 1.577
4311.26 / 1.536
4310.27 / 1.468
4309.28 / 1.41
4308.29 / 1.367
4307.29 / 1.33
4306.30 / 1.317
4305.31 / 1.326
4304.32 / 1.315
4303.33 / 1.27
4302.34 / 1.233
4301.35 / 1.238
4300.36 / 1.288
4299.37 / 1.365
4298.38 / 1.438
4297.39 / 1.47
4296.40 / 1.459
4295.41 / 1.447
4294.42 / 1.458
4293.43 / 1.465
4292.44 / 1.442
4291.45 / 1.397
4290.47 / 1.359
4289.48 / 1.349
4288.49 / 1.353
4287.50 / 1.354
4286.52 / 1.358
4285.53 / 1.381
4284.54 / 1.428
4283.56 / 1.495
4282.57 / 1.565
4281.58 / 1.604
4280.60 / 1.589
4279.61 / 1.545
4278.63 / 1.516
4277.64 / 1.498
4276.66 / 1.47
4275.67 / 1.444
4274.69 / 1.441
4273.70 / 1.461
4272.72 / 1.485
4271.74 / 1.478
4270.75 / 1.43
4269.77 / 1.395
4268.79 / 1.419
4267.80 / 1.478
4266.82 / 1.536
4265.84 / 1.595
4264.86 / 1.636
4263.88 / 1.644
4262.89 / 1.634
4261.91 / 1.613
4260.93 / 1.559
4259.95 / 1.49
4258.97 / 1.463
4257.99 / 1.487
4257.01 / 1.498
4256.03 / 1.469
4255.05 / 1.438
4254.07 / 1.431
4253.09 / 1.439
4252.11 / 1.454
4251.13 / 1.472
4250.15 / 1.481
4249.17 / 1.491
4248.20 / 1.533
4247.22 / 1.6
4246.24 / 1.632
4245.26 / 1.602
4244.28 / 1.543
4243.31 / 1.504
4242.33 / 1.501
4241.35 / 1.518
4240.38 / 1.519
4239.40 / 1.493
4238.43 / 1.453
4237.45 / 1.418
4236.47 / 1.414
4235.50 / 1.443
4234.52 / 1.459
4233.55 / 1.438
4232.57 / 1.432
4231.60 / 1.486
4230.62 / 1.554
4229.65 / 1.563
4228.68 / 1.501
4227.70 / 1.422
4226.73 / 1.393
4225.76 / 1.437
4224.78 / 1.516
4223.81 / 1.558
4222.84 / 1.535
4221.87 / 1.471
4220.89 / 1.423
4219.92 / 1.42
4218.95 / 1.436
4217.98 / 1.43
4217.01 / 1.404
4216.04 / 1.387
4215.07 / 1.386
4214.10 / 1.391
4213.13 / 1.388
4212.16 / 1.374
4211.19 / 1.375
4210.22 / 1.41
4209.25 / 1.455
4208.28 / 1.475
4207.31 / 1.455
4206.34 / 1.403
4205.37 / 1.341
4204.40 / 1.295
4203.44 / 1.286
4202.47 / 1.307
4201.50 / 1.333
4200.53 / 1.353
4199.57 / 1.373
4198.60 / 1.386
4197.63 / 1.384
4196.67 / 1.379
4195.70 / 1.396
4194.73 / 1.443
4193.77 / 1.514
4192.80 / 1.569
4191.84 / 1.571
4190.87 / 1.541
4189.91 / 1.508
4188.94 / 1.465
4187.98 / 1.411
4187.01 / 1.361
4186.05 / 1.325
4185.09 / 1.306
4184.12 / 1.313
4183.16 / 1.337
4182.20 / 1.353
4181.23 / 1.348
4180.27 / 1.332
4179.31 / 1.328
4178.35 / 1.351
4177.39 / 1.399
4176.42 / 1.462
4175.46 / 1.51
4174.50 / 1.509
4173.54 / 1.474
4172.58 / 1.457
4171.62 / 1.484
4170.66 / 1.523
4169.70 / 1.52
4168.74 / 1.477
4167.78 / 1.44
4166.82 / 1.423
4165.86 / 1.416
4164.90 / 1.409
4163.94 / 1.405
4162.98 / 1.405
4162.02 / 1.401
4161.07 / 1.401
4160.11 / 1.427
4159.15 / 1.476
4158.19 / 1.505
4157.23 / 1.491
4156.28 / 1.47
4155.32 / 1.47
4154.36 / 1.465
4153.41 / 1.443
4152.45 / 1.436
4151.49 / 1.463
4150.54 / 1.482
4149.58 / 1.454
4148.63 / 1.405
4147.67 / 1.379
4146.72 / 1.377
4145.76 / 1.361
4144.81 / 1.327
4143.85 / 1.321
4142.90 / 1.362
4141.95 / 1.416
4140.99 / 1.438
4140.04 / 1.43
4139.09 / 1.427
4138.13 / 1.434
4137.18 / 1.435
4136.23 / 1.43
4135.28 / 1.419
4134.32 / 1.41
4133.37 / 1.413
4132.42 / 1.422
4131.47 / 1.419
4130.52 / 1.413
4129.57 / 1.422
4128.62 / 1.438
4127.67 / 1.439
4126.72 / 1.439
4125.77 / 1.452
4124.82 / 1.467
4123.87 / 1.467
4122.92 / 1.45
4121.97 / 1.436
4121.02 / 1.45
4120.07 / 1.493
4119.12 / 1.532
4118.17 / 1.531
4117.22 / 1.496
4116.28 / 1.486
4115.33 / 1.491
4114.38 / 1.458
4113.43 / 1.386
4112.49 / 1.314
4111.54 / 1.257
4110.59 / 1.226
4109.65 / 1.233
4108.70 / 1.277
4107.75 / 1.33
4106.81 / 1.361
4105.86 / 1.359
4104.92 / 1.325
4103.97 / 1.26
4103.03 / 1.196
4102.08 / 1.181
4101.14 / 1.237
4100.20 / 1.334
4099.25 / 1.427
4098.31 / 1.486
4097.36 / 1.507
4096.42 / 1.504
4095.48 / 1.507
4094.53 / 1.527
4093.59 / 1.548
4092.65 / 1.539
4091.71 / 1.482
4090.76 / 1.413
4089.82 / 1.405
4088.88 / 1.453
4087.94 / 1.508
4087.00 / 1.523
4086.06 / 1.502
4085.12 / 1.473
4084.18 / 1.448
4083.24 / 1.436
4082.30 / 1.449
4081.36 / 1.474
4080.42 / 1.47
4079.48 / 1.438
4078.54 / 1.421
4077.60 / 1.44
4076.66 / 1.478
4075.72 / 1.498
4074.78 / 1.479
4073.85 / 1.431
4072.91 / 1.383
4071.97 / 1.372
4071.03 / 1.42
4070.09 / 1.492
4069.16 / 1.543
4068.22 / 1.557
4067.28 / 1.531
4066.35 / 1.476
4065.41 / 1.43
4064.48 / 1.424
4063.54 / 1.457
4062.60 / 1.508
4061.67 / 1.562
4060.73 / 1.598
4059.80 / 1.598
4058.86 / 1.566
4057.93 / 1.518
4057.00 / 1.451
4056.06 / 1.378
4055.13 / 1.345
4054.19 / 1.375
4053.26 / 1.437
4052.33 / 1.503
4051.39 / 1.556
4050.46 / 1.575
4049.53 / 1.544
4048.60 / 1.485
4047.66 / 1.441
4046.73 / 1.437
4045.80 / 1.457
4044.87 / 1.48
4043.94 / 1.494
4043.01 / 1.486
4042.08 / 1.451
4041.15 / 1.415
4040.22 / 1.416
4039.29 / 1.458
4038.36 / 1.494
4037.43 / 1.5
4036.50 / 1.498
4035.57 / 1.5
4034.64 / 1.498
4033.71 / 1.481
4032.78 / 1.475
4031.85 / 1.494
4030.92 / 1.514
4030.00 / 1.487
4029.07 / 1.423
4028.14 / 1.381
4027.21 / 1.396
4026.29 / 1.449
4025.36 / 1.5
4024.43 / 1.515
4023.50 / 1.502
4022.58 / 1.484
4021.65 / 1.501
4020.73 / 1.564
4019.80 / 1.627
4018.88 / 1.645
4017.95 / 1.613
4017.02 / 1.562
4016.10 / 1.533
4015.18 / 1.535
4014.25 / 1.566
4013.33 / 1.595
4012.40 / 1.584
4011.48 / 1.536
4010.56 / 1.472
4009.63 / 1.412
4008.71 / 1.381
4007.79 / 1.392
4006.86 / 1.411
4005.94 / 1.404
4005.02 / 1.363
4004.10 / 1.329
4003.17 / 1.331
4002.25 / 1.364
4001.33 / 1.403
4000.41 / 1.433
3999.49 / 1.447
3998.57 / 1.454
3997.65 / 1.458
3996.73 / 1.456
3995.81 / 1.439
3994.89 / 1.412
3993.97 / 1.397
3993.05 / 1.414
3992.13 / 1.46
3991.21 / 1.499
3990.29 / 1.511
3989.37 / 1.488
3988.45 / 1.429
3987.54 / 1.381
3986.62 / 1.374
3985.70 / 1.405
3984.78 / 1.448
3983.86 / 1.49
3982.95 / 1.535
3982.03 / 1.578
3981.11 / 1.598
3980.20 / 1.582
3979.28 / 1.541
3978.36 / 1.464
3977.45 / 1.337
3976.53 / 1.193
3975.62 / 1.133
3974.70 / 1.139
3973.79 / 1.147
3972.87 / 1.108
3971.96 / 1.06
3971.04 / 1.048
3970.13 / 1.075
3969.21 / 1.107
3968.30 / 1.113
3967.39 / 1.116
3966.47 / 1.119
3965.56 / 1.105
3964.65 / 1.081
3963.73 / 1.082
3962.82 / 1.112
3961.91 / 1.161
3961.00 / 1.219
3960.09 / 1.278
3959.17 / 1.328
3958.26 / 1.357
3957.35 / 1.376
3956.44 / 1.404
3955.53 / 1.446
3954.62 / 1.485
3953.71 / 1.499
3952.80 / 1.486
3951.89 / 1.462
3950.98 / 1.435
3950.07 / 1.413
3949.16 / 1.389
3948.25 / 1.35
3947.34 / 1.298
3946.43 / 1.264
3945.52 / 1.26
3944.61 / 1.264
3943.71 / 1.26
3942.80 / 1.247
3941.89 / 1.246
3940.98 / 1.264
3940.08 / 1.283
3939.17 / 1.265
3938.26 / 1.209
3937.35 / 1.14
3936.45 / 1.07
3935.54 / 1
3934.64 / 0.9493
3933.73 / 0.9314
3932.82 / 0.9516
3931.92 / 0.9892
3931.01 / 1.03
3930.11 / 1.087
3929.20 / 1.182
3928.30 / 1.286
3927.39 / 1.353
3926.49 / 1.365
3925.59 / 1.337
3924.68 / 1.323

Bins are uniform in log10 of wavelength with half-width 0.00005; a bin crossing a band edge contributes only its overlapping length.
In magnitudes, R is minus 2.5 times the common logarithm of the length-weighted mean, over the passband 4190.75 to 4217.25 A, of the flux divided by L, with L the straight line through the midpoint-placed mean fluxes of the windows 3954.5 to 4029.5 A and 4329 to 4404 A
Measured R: 0.06 mag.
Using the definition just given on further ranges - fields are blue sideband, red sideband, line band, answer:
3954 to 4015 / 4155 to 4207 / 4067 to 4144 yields -0.03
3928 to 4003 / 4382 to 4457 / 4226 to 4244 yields -0.04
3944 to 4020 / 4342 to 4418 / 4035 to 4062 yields -0.06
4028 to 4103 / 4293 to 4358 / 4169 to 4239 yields 0.05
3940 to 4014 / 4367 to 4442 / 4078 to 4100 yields -0.07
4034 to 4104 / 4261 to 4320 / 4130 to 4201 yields 0.03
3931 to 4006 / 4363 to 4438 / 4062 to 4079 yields -0.09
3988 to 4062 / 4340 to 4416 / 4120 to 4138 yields 0.04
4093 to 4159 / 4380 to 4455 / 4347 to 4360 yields -0.11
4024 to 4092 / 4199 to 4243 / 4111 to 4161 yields 0.02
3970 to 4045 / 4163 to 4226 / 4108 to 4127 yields 0.01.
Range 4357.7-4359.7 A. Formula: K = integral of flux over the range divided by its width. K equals 1.68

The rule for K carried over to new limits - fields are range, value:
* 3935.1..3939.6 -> 1.14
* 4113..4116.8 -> 1.46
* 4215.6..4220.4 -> 1.42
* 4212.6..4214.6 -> 1.39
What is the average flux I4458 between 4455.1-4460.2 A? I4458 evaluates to 1.54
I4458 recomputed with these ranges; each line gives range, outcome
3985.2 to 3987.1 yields 1.39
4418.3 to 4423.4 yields 1.58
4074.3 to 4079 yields 1.46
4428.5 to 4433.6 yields 1.49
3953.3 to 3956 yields 1.48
